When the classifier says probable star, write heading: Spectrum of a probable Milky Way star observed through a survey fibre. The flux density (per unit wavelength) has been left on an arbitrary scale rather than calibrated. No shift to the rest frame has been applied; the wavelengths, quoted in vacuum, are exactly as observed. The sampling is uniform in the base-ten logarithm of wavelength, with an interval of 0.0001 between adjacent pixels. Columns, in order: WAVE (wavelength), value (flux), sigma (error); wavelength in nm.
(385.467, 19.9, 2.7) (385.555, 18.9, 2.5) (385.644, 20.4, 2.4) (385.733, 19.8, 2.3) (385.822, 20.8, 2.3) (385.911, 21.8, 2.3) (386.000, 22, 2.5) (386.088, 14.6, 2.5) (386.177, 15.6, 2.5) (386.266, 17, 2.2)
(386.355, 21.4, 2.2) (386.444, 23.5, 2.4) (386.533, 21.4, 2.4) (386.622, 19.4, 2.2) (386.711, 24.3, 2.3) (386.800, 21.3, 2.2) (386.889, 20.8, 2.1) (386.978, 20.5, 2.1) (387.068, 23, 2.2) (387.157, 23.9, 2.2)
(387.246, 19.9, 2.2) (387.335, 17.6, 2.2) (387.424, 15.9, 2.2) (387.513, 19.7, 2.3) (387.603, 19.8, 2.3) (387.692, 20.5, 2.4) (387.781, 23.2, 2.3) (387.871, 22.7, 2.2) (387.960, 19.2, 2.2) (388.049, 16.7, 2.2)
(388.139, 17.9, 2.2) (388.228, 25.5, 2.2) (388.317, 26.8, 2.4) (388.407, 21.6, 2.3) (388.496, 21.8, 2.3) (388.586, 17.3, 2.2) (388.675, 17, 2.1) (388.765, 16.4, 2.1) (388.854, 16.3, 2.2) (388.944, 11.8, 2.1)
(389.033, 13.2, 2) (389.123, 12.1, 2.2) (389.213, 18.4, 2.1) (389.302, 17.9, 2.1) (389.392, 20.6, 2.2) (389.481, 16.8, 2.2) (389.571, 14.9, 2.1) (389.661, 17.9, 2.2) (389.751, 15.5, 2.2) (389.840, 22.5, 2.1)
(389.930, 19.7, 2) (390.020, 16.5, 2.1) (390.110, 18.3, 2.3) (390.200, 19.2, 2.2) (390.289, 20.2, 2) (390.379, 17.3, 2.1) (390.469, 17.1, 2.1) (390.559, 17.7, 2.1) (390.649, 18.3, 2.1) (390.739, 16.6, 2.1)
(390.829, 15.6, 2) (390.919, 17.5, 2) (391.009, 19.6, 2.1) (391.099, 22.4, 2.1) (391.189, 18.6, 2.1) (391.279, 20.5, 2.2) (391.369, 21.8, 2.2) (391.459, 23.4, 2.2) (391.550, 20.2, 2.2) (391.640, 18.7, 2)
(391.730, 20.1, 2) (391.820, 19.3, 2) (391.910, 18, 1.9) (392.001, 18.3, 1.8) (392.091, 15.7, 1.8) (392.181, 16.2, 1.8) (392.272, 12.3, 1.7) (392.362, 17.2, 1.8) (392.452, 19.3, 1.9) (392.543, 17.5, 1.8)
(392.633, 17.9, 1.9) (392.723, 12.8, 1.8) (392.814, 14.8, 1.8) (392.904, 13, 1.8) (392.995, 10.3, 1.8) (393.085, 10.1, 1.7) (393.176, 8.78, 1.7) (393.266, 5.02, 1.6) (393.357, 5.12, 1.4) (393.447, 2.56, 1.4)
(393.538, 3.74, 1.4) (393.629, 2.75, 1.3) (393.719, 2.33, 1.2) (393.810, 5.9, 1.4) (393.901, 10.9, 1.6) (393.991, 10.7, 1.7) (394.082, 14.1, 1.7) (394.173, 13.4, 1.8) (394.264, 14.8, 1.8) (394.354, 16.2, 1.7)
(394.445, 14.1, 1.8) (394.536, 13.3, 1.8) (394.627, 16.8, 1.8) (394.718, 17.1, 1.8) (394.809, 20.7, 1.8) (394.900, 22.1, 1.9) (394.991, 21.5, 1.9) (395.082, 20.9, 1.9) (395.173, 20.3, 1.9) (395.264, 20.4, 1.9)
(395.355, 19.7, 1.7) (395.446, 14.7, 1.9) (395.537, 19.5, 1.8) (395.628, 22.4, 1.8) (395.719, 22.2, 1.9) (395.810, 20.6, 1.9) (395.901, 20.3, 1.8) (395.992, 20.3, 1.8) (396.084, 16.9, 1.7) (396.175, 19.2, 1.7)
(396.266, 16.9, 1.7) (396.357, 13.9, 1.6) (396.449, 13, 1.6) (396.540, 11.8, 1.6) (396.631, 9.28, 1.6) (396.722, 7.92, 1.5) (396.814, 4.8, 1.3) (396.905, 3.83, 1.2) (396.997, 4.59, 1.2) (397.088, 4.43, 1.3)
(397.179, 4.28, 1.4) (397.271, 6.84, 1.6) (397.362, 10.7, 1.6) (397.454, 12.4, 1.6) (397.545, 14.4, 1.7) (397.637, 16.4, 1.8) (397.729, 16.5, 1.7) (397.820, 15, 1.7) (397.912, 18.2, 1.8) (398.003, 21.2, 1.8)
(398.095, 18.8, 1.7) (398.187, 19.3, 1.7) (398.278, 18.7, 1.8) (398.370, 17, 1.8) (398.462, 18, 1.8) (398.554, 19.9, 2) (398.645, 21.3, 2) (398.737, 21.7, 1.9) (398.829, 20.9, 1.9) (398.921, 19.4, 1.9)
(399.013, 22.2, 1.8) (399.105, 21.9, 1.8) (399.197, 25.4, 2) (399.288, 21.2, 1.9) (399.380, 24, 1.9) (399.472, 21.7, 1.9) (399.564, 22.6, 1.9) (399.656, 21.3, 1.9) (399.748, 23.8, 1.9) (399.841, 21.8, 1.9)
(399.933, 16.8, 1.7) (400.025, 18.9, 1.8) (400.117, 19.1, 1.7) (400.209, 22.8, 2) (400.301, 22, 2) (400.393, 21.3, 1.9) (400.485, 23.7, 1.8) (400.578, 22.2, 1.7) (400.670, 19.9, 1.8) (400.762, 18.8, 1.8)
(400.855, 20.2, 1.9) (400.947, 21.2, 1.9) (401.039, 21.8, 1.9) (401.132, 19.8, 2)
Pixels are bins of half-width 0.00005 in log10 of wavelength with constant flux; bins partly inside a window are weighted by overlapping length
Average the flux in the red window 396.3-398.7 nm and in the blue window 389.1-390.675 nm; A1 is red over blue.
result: 0.7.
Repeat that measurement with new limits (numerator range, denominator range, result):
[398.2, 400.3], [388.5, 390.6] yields 1.21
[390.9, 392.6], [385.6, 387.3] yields 0.91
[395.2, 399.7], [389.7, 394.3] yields 1.11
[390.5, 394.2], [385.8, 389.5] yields 0.74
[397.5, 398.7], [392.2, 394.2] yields 1.72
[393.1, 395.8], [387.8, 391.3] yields 0.76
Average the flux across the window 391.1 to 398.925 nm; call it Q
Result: 15.1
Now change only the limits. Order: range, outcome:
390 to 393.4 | 16.6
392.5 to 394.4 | 10.1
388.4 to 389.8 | 16.7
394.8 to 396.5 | 19.2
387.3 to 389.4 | 18.7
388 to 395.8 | 16.4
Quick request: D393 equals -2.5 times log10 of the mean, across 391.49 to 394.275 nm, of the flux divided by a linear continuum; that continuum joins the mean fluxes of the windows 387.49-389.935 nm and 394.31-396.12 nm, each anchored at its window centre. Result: 0.43 mag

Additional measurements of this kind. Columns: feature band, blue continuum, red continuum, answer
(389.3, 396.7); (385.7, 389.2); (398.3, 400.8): 0.25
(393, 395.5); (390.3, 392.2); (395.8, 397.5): 0.11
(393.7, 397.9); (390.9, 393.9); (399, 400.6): 0.21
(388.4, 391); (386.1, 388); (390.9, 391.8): 0.17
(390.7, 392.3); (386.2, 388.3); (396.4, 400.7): 0.04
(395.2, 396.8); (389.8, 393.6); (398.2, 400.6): 0.12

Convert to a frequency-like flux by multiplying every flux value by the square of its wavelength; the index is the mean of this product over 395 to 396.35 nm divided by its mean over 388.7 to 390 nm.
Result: 1.20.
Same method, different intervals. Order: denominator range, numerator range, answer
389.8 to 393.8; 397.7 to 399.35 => 1.33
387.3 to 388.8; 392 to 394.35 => 0.58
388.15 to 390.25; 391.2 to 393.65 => 0.81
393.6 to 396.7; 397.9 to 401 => 1.34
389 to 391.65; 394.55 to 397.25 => 0.86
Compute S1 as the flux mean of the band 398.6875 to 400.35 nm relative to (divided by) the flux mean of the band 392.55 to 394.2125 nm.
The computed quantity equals 2.31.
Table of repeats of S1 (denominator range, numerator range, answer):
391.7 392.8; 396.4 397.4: 0.44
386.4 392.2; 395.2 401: 0.92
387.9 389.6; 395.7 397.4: 0.67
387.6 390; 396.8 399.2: 0.83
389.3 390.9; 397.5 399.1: 1.05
